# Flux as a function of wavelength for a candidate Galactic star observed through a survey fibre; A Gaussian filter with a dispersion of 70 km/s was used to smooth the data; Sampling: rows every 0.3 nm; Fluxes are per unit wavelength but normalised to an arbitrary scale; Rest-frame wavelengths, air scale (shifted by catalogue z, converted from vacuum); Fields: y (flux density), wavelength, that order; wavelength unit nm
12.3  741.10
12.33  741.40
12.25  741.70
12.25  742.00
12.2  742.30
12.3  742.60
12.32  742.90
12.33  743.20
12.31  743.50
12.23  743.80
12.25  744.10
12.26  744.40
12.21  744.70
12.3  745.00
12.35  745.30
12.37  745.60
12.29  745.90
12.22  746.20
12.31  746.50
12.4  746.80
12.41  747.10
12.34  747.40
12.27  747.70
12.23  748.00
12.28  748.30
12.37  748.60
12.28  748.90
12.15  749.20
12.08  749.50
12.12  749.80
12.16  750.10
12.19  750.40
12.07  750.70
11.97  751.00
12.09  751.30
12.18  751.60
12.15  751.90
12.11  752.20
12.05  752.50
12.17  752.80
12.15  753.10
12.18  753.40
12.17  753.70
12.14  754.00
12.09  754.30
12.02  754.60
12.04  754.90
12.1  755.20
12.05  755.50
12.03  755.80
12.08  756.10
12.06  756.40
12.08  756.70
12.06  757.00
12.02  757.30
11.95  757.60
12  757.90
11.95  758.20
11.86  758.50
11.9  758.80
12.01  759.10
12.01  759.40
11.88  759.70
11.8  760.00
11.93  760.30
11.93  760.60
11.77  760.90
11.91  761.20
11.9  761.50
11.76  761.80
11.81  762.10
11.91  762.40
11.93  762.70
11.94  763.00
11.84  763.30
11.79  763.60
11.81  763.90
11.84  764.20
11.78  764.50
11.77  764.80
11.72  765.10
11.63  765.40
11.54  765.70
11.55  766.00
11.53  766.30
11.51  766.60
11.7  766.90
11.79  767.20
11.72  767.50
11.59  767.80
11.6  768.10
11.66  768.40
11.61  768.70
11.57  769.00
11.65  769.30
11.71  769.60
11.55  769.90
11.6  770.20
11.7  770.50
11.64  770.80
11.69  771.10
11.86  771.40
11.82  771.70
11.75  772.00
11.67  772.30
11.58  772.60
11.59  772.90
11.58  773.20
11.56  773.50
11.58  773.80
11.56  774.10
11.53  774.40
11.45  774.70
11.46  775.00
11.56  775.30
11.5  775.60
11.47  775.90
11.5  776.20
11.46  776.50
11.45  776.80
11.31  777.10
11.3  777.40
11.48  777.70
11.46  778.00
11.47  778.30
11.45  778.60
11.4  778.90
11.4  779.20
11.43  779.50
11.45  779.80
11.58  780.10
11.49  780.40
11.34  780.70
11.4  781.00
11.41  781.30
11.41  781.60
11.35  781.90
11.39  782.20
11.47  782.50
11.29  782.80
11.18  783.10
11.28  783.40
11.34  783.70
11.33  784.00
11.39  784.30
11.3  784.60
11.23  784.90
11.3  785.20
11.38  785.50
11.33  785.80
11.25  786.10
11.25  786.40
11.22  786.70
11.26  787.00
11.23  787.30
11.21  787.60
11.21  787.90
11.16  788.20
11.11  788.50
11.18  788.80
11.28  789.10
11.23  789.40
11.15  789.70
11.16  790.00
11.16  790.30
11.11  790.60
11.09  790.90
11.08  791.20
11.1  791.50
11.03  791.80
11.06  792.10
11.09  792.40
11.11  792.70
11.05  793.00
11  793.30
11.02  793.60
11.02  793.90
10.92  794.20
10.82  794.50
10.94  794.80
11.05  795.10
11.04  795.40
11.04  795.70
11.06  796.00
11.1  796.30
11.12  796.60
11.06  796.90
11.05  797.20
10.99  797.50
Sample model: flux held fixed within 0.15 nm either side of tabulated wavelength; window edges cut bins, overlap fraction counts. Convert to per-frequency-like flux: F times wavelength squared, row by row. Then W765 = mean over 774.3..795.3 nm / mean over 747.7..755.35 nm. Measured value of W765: 1.0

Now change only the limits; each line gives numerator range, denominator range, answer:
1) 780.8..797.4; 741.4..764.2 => 1.01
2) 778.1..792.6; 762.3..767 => 1.01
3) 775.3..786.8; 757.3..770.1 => 1.01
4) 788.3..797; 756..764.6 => 1.01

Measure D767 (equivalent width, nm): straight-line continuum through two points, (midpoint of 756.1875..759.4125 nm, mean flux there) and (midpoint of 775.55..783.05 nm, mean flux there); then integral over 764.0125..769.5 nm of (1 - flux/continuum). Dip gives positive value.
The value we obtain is 0.046 nm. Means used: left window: 12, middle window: 11.7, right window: 11.4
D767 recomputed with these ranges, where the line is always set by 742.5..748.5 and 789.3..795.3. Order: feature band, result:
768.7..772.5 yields -0.02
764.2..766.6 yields 0.02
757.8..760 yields 0.00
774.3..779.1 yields 0.01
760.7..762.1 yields 0.00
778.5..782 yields -0.02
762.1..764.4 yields -0.01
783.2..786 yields -0.01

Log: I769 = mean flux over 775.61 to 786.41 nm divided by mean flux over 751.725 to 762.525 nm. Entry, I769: 0.95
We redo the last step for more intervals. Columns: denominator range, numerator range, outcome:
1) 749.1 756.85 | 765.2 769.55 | 0.96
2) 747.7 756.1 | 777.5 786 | 0.94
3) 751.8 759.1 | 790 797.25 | 0.92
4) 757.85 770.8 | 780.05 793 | 0.96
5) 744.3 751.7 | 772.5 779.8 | 0.94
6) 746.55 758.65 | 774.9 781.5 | 0.94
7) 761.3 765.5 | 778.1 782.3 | 0.97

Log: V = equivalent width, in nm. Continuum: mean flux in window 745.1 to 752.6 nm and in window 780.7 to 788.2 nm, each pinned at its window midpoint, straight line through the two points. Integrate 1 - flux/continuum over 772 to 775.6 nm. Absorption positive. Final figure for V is 0.01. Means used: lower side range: 12.2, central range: 11.6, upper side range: 11.3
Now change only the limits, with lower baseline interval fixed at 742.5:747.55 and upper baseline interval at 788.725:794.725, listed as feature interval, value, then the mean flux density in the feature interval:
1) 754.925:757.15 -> -0.01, 12.1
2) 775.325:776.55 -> 0.00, 11.5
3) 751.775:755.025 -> -0.01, 12.1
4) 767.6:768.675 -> 0.01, 11.6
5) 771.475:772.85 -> -0.01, 11.7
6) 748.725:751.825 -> 0.01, 12.1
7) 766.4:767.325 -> 0.01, 11.7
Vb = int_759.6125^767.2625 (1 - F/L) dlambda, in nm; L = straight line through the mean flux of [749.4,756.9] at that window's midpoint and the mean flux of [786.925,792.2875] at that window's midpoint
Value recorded 0.04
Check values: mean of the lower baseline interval 12.1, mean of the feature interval 11.8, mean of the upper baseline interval 11.2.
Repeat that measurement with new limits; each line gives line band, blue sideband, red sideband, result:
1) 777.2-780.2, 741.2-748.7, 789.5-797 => 0.00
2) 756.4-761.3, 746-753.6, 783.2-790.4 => 0.01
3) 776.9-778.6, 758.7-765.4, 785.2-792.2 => 0.01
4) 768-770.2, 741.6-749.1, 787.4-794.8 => 0.01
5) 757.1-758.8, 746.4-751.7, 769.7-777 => 0.00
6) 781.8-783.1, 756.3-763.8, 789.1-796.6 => 0.00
